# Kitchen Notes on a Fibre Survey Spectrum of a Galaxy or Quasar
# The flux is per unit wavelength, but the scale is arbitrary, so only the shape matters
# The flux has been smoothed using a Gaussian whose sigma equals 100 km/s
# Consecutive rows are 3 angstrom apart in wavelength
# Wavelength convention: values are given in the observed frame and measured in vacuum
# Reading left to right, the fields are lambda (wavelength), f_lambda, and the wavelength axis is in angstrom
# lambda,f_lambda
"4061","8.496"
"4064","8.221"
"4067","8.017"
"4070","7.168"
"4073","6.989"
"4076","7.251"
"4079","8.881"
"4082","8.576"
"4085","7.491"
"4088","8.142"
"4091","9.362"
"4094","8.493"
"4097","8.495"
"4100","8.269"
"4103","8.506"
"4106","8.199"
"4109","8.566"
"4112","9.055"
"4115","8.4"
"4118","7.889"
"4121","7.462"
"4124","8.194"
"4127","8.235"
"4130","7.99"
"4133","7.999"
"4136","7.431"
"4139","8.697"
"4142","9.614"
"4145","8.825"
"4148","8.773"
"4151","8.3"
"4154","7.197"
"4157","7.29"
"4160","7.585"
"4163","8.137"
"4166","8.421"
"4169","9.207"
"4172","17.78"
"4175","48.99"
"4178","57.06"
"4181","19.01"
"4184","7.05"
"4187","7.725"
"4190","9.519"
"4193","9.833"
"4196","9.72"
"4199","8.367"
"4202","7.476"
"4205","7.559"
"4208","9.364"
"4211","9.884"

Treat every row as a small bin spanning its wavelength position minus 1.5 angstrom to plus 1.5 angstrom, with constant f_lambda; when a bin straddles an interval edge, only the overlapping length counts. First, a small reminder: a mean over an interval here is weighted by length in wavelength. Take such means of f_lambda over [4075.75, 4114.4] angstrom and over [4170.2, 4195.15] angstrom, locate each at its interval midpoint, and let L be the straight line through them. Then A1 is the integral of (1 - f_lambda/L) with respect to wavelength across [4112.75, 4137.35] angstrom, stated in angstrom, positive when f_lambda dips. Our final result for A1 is 9.3 angstrom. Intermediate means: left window 8.44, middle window 7.99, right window 21.6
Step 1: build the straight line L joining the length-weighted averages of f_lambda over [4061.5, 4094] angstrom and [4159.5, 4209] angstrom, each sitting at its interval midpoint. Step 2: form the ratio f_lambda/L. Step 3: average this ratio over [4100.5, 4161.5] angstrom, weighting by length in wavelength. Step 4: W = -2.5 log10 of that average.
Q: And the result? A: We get 0.36 mag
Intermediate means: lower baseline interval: 8.05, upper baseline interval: 15.1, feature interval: 8.21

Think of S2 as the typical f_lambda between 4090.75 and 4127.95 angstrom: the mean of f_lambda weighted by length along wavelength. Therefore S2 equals 8.36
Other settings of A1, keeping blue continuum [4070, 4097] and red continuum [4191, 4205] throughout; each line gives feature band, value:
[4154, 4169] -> 1.1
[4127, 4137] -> 0.6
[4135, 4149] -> -0.5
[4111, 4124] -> 0.2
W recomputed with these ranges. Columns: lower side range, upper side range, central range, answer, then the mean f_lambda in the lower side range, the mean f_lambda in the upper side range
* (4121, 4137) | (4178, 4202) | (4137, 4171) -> 0.169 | 7.94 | 12.9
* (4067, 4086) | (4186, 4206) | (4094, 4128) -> -0.039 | 7.76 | 8.65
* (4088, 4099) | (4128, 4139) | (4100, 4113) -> -0.012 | 8.67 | 7.95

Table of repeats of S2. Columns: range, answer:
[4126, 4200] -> 12.8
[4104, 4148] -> 8.34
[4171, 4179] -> 41.8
